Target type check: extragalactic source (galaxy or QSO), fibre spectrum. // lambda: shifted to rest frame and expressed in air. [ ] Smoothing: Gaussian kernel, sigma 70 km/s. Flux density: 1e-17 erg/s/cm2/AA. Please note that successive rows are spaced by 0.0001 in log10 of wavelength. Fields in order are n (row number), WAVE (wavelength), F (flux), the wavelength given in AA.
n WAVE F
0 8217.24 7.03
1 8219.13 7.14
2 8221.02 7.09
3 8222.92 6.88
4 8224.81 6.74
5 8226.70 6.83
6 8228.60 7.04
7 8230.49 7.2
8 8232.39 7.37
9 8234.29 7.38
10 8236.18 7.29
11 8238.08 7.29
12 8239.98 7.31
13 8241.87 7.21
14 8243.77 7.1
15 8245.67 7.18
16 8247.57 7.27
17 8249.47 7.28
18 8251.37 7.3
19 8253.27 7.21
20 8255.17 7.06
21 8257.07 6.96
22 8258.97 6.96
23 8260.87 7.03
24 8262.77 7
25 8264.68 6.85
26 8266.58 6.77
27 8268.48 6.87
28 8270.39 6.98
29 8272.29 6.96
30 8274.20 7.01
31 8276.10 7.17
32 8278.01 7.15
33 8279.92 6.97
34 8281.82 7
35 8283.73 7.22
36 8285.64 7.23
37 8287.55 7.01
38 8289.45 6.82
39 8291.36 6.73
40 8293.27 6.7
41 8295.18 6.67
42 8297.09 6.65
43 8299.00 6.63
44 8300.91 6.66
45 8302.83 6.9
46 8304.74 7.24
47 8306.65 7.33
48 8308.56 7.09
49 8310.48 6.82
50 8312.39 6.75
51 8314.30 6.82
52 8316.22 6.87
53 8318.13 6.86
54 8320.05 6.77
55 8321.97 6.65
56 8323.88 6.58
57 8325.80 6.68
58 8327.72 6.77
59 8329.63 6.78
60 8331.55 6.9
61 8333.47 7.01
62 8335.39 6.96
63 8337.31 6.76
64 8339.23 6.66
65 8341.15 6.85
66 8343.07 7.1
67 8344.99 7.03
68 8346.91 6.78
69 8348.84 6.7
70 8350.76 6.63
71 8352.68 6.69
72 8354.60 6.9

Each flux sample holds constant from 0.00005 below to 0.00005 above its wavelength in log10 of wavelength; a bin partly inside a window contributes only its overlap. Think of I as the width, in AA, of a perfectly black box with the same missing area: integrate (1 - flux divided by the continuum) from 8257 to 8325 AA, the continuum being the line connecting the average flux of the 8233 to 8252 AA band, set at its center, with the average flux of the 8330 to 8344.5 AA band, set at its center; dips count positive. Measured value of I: 1.59 AA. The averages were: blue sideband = 7.26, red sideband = 6.89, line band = 6.91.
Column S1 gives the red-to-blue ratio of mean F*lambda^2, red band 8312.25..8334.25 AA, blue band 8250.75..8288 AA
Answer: 1.0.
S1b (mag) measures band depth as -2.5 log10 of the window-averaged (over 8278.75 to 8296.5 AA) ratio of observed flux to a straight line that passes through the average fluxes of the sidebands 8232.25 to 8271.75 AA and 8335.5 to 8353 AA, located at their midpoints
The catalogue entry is 0.01 mag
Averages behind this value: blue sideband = 7.12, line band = 6.93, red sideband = 6.81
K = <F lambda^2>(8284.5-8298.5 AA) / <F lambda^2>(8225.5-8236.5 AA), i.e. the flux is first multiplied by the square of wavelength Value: 0.97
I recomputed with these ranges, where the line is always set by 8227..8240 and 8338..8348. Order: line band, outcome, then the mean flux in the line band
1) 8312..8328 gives 0.5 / 6.75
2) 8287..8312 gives 0.6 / 6.86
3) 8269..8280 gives 0.1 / 7.03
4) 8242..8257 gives 0.0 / 7.18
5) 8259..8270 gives 0.3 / 6.91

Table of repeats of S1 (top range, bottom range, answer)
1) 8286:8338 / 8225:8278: 0.98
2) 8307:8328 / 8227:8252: 0.96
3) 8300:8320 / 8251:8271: 1.00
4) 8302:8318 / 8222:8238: 1.00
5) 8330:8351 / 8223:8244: 0.98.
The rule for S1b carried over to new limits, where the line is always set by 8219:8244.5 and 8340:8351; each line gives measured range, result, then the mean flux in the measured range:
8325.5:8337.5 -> 0.01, 6.85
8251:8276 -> 0.01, 7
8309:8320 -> 0.02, 6.83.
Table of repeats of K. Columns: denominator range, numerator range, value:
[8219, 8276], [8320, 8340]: 0.98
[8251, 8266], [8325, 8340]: 0.99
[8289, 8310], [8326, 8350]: 1.01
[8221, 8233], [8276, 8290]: 1.02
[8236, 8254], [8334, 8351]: 0.97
